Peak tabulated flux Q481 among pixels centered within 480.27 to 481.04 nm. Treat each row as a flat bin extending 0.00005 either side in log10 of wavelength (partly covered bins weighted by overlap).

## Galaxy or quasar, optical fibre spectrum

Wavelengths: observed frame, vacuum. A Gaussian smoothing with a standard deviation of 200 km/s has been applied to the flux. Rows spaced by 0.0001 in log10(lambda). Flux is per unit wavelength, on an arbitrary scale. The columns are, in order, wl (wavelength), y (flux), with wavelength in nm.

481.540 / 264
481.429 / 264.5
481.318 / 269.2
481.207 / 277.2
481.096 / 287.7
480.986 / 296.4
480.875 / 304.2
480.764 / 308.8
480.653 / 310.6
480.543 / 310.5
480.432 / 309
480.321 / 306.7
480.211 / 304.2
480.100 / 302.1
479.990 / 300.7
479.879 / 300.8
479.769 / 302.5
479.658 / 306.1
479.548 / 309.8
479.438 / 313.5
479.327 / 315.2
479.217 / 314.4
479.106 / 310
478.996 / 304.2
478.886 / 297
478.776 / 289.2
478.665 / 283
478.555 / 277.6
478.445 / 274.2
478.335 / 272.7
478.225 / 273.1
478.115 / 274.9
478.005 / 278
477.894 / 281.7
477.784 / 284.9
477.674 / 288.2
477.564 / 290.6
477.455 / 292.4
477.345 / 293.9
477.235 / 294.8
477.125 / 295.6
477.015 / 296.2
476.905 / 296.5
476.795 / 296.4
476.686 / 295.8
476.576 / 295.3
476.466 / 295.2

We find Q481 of 310.6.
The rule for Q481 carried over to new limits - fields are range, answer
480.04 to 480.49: 309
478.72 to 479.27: 314.4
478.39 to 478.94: 297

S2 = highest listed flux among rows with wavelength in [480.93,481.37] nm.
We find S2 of 296.4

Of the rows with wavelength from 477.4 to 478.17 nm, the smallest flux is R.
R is 274.9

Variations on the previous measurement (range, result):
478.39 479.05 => 274.2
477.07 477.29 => 294.8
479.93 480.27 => 300.7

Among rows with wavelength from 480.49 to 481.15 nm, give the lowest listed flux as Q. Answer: 287.7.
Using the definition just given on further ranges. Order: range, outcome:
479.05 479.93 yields 300.8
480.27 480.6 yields 306.7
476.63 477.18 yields 295.6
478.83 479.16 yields 297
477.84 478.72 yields 272.7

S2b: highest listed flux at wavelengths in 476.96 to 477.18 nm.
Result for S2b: 296.2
